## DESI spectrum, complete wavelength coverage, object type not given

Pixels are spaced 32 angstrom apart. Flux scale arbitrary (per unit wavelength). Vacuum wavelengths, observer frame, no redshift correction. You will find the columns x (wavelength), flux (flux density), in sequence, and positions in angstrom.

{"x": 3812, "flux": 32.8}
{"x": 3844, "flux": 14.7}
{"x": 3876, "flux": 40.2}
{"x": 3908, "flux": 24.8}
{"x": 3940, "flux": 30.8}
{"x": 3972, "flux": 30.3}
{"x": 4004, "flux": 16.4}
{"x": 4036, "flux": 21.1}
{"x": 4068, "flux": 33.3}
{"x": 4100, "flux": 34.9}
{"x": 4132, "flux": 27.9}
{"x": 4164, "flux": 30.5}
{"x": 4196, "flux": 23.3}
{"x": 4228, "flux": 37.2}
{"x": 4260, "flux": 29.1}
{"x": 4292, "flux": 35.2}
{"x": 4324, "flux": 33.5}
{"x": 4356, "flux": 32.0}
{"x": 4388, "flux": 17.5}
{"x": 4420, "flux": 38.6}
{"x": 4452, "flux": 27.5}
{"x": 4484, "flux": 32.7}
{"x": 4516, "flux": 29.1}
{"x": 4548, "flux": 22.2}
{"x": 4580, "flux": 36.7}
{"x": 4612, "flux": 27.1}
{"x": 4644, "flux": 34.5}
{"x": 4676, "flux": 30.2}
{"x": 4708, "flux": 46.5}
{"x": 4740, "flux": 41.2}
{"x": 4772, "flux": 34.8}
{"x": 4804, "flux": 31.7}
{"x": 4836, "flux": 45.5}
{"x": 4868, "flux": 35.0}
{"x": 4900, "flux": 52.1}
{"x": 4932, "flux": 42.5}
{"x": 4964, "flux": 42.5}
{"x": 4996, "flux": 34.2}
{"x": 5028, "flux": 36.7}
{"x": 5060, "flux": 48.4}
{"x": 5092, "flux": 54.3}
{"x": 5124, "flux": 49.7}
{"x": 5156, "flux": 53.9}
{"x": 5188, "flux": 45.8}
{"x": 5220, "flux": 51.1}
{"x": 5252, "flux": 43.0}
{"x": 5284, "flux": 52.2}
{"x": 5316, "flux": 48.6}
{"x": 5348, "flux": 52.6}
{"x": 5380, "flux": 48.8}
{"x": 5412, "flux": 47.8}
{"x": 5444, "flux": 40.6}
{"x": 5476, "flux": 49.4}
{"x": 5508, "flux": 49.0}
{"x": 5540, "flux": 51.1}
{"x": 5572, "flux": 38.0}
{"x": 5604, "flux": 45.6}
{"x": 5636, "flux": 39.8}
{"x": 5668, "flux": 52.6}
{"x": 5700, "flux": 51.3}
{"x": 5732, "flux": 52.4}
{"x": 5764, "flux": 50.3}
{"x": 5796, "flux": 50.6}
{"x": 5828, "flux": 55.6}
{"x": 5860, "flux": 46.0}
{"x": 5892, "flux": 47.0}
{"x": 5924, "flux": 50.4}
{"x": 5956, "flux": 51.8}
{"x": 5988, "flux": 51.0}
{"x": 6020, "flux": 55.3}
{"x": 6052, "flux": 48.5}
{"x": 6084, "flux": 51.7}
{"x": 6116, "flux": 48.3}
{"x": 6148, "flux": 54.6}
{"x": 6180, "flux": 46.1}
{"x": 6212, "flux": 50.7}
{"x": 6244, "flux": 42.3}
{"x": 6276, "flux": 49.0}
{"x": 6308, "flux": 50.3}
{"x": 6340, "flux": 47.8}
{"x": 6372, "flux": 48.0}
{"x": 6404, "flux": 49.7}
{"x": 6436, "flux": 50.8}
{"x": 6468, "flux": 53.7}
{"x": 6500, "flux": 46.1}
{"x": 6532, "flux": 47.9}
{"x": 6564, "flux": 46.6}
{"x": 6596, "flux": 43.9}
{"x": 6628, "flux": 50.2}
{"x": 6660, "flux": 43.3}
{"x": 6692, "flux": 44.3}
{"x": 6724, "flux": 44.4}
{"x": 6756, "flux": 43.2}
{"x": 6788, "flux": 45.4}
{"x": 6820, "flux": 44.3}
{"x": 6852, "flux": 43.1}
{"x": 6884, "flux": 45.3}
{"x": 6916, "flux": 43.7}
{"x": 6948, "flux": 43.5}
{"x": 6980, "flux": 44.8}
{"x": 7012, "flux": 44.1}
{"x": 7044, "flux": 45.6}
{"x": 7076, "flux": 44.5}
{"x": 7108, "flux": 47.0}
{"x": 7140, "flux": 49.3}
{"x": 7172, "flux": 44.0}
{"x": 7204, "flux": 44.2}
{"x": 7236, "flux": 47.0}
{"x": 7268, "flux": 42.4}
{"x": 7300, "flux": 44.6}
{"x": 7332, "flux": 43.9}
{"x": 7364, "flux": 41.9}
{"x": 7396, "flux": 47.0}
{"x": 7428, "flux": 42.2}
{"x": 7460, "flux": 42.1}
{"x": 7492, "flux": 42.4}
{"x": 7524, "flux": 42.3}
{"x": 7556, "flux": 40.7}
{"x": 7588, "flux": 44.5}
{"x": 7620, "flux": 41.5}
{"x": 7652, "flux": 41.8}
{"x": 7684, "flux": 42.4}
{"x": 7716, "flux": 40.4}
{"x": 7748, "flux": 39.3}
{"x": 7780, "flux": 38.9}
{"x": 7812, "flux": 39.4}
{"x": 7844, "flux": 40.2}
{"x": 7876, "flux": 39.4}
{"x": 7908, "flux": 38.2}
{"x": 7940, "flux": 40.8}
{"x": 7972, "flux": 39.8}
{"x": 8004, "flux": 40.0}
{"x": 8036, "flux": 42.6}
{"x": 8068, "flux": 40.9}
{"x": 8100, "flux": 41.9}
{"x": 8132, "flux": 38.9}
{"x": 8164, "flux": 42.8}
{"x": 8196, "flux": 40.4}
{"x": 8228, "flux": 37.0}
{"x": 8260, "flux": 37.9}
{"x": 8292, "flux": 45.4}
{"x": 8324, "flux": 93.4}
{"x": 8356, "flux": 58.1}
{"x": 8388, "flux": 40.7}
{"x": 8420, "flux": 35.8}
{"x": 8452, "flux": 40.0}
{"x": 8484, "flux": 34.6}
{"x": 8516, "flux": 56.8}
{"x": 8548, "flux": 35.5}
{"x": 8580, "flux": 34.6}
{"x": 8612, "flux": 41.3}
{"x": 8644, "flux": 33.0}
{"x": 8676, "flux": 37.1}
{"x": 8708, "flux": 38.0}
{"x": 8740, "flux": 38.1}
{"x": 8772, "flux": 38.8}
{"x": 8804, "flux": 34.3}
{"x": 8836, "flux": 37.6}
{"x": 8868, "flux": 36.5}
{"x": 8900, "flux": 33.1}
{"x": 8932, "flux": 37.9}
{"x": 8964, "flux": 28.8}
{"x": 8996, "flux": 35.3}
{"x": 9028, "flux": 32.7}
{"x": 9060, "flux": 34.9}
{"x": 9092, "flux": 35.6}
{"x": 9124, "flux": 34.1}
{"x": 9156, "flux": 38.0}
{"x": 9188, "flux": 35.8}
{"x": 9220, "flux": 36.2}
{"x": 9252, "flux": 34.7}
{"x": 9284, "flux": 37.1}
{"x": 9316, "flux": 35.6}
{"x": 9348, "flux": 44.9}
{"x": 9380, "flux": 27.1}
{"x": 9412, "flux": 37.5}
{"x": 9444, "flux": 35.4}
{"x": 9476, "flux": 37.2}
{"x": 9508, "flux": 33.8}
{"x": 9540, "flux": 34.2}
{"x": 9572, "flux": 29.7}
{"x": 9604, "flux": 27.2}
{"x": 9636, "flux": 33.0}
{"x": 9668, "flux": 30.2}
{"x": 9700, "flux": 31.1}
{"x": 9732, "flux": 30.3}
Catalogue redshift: 0.27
